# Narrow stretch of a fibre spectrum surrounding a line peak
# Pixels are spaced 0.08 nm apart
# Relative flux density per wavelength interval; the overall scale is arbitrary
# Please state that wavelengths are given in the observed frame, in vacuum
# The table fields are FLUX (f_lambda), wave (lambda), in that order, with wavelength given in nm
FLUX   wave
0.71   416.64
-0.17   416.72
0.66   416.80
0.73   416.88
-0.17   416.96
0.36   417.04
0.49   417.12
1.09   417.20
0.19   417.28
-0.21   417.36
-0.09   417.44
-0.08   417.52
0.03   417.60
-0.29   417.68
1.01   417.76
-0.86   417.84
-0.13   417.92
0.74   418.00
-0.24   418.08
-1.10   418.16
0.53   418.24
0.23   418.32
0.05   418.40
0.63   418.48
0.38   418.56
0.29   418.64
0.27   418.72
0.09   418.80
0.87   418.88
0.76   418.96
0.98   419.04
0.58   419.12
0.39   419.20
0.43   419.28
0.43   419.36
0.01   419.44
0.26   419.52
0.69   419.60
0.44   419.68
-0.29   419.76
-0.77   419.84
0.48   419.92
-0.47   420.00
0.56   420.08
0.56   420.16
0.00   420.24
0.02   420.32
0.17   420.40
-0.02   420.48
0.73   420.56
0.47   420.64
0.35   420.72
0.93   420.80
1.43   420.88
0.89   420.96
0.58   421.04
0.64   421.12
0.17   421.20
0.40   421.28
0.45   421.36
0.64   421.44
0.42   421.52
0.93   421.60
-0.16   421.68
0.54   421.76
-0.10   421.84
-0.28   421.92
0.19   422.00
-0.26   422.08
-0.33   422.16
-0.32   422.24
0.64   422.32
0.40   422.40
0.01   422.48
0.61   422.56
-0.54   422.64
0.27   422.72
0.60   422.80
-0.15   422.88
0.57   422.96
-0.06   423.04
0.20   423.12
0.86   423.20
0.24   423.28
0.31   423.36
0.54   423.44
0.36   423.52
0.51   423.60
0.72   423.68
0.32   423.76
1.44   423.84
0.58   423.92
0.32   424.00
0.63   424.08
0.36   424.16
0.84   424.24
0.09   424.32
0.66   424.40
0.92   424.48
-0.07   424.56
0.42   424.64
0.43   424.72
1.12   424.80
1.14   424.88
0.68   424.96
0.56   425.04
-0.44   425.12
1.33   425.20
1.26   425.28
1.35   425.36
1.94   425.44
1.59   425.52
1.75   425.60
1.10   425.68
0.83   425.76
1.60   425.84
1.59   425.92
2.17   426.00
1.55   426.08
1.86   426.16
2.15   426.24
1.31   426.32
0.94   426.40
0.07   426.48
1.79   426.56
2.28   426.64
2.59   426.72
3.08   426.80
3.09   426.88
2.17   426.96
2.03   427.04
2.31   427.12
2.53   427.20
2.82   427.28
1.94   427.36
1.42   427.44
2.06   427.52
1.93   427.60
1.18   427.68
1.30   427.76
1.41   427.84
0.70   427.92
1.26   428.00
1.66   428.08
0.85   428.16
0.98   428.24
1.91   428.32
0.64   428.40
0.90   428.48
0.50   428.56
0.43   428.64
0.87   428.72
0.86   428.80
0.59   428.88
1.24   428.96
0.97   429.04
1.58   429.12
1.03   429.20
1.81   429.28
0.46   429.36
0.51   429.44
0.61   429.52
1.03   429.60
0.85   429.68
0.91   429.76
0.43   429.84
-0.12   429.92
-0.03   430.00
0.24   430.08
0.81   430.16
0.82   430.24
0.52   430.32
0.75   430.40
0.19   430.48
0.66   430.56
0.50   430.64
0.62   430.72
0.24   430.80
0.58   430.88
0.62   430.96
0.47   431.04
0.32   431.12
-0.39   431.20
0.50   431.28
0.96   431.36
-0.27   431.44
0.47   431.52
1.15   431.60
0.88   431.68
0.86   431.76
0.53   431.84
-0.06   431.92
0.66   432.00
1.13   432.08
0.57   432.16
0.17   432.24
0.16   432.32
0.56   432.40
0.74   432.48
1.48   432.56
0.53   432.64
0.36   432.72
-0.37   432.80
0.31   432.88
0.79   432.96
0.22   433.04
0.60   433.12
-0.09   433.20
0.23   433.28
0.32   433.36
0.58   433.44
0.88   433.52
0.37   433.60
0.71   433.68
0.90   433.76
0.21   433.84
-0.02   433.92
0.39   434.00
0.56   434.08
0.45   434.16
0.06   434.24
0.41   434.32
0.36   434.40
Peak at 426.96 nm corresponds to Lyman alpha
